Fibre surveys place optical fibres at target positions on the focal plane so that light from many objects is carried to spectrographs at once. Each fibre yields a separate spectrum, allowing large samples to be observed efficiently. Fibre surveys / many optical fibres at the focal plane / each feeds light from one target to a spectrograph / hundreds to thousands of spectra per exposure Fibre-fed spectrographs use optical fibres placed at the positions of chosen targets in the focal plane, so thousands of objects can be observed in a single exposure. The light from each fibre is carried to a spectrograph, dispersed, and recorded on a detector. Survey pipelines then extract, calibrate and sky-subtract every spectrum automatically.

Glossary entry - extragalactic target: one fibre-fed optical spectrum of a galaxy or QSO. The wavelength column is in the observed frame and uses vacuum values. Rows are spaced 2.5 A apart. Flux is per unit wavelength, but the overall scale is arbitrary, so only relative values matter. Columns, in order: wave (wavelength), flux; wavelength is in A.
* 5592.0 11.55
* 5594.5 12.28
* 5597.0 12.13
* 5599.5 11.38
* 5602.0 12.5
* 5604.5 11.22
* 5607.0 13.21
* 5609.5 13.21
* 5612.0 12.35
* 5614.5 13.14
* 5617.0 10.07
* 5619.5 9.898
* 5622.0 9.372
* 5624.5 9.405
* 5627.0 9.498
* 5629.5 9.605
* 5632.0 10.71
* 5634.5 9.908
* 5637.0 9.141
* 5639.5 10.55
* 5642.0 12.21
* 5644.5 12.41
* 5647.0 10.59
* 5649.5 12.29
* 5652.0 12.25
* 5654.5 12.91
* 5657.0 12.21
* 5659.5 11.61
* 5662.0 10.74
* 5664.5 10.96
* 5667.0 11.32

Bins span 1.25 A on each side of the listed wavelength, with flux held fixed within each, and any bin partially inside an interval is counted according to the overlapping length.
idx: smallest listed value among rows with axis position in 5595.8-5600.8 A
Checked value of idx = 11.38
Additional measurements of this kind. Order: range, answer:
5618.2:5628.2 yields 9.372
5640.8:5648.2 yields 10.59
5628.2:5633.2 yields 9.605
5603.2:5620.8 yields 9.898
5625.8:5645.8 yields 9.141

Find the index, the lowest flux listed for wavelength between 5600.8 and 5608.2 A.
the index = 11.22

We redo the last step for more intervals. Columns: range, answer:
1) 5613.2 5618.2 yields 10.07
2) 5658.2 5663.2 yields 10.74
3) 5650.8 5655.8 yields 12.25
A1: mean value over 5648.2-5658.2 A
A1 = 12.4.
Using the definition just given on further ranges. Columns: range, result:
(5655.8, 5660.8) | 11.9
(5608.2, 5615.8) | 12.9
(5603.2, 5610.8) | 12.5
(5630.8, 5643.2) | 10.5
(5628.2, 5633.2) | 10.1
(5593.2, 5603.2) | 12.1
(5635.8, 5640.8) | 9.88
